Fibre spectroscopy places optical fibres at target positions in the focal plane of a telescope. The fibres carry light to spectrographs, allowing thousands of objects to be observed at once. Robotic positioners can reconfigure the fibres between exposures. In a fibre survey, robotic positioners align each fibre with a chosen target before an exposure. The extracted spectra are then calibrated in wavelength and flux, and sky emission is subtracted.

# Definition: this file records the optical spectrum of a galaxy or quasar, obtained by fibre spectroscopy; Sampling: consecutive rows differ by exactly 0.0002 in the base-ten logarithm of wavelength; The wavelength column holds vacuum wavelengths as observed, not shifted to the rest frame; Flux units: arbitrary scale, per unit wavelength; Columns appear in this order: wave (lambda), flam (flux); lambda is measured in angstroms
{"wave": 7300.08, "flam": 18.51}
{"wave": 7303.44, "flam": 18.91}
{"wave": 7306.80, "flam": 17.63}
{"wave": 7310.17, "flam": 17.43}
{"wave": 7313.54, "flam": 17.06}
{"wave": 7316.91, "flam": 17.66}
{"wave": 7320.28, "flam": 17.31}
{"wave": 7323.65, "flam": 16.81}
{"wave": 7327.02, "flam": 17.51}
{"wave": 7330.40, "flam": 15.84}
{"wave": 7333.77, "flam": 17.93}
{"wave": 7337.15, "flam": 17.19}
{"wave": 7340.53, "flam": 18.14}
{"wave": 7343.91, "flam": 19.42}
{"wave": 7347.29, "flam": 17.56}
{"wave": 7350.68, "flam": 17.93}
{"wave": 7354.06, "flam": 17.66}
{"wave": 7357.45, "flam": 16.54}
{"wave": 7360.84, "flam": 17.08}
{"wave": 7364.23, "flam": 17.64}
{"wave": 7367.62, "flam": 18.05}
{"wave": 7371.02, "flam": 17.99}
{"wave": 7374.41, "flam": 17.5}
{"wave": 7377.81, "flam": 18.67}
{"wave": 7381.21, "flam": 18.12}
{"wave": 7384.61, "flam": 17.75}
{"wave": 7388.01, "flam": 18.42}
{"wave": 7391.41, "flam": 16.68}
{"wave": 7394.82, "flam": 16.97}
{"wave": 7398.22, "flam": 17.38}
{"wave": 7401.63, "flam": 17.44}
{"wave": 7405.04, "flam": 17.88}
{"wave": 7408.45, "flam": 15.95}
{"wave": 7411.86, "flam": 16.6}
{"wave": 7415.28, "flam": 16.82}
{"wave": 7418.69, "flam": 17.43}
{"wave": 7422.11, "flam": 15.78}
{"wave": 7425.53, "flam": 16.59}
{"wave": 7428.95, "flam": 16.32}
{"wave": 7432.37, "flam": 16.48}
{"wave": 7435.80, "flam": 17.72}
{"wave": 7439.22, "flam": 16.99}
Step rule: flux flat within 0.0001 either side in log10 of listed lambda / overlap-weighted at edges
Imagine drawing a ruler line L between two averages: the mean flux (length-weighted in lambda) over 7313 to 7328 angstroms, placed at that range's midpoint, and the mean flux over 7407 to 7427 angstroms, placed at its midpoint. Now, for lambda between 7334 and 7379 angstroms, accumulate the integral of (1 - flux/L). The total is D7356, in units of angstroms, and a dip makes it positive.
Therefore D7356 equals -2.1 angstroms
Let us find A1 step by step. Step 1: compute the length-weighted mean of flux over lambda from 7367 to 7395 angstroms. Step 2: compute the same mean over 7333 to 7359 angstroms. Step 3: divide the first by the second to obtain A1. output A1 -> 1.0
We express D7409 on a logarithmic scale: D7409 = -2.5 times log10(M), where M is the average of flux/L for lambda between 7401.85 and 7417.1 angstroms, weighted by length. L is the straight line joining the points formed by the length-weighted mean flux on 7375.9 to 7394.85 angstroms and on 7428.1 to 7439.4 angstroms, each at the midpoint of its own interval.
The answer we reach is 0.03 mag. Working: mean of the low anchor 17.8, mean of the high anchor 16.9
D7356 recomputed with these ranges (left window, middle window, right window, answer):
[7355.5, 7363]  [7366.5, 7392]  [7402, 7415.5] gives -1.6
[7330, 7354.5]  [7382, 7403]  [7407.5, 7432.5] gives -0.6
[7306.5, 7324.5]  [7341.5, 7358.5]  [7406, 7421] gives -0.8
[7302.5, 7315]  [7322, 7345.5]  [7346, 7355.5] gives 0.2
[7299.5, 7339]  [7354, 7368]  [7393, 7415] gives 0.0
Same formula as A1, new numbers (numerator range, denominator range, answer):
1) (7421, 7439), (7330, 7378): 0.94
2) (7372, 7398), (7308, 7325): 1.03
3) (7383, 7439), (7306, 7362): 0.97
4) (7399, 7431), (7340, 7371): 0.94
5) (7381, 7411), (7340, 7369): 0.98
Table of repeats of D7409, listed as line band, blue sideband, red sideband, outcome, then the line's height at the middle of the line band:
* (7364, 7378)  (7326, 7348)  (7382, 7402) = -0.02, 17.5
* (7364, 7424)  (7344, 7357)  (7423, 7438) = -0.01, 17.2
